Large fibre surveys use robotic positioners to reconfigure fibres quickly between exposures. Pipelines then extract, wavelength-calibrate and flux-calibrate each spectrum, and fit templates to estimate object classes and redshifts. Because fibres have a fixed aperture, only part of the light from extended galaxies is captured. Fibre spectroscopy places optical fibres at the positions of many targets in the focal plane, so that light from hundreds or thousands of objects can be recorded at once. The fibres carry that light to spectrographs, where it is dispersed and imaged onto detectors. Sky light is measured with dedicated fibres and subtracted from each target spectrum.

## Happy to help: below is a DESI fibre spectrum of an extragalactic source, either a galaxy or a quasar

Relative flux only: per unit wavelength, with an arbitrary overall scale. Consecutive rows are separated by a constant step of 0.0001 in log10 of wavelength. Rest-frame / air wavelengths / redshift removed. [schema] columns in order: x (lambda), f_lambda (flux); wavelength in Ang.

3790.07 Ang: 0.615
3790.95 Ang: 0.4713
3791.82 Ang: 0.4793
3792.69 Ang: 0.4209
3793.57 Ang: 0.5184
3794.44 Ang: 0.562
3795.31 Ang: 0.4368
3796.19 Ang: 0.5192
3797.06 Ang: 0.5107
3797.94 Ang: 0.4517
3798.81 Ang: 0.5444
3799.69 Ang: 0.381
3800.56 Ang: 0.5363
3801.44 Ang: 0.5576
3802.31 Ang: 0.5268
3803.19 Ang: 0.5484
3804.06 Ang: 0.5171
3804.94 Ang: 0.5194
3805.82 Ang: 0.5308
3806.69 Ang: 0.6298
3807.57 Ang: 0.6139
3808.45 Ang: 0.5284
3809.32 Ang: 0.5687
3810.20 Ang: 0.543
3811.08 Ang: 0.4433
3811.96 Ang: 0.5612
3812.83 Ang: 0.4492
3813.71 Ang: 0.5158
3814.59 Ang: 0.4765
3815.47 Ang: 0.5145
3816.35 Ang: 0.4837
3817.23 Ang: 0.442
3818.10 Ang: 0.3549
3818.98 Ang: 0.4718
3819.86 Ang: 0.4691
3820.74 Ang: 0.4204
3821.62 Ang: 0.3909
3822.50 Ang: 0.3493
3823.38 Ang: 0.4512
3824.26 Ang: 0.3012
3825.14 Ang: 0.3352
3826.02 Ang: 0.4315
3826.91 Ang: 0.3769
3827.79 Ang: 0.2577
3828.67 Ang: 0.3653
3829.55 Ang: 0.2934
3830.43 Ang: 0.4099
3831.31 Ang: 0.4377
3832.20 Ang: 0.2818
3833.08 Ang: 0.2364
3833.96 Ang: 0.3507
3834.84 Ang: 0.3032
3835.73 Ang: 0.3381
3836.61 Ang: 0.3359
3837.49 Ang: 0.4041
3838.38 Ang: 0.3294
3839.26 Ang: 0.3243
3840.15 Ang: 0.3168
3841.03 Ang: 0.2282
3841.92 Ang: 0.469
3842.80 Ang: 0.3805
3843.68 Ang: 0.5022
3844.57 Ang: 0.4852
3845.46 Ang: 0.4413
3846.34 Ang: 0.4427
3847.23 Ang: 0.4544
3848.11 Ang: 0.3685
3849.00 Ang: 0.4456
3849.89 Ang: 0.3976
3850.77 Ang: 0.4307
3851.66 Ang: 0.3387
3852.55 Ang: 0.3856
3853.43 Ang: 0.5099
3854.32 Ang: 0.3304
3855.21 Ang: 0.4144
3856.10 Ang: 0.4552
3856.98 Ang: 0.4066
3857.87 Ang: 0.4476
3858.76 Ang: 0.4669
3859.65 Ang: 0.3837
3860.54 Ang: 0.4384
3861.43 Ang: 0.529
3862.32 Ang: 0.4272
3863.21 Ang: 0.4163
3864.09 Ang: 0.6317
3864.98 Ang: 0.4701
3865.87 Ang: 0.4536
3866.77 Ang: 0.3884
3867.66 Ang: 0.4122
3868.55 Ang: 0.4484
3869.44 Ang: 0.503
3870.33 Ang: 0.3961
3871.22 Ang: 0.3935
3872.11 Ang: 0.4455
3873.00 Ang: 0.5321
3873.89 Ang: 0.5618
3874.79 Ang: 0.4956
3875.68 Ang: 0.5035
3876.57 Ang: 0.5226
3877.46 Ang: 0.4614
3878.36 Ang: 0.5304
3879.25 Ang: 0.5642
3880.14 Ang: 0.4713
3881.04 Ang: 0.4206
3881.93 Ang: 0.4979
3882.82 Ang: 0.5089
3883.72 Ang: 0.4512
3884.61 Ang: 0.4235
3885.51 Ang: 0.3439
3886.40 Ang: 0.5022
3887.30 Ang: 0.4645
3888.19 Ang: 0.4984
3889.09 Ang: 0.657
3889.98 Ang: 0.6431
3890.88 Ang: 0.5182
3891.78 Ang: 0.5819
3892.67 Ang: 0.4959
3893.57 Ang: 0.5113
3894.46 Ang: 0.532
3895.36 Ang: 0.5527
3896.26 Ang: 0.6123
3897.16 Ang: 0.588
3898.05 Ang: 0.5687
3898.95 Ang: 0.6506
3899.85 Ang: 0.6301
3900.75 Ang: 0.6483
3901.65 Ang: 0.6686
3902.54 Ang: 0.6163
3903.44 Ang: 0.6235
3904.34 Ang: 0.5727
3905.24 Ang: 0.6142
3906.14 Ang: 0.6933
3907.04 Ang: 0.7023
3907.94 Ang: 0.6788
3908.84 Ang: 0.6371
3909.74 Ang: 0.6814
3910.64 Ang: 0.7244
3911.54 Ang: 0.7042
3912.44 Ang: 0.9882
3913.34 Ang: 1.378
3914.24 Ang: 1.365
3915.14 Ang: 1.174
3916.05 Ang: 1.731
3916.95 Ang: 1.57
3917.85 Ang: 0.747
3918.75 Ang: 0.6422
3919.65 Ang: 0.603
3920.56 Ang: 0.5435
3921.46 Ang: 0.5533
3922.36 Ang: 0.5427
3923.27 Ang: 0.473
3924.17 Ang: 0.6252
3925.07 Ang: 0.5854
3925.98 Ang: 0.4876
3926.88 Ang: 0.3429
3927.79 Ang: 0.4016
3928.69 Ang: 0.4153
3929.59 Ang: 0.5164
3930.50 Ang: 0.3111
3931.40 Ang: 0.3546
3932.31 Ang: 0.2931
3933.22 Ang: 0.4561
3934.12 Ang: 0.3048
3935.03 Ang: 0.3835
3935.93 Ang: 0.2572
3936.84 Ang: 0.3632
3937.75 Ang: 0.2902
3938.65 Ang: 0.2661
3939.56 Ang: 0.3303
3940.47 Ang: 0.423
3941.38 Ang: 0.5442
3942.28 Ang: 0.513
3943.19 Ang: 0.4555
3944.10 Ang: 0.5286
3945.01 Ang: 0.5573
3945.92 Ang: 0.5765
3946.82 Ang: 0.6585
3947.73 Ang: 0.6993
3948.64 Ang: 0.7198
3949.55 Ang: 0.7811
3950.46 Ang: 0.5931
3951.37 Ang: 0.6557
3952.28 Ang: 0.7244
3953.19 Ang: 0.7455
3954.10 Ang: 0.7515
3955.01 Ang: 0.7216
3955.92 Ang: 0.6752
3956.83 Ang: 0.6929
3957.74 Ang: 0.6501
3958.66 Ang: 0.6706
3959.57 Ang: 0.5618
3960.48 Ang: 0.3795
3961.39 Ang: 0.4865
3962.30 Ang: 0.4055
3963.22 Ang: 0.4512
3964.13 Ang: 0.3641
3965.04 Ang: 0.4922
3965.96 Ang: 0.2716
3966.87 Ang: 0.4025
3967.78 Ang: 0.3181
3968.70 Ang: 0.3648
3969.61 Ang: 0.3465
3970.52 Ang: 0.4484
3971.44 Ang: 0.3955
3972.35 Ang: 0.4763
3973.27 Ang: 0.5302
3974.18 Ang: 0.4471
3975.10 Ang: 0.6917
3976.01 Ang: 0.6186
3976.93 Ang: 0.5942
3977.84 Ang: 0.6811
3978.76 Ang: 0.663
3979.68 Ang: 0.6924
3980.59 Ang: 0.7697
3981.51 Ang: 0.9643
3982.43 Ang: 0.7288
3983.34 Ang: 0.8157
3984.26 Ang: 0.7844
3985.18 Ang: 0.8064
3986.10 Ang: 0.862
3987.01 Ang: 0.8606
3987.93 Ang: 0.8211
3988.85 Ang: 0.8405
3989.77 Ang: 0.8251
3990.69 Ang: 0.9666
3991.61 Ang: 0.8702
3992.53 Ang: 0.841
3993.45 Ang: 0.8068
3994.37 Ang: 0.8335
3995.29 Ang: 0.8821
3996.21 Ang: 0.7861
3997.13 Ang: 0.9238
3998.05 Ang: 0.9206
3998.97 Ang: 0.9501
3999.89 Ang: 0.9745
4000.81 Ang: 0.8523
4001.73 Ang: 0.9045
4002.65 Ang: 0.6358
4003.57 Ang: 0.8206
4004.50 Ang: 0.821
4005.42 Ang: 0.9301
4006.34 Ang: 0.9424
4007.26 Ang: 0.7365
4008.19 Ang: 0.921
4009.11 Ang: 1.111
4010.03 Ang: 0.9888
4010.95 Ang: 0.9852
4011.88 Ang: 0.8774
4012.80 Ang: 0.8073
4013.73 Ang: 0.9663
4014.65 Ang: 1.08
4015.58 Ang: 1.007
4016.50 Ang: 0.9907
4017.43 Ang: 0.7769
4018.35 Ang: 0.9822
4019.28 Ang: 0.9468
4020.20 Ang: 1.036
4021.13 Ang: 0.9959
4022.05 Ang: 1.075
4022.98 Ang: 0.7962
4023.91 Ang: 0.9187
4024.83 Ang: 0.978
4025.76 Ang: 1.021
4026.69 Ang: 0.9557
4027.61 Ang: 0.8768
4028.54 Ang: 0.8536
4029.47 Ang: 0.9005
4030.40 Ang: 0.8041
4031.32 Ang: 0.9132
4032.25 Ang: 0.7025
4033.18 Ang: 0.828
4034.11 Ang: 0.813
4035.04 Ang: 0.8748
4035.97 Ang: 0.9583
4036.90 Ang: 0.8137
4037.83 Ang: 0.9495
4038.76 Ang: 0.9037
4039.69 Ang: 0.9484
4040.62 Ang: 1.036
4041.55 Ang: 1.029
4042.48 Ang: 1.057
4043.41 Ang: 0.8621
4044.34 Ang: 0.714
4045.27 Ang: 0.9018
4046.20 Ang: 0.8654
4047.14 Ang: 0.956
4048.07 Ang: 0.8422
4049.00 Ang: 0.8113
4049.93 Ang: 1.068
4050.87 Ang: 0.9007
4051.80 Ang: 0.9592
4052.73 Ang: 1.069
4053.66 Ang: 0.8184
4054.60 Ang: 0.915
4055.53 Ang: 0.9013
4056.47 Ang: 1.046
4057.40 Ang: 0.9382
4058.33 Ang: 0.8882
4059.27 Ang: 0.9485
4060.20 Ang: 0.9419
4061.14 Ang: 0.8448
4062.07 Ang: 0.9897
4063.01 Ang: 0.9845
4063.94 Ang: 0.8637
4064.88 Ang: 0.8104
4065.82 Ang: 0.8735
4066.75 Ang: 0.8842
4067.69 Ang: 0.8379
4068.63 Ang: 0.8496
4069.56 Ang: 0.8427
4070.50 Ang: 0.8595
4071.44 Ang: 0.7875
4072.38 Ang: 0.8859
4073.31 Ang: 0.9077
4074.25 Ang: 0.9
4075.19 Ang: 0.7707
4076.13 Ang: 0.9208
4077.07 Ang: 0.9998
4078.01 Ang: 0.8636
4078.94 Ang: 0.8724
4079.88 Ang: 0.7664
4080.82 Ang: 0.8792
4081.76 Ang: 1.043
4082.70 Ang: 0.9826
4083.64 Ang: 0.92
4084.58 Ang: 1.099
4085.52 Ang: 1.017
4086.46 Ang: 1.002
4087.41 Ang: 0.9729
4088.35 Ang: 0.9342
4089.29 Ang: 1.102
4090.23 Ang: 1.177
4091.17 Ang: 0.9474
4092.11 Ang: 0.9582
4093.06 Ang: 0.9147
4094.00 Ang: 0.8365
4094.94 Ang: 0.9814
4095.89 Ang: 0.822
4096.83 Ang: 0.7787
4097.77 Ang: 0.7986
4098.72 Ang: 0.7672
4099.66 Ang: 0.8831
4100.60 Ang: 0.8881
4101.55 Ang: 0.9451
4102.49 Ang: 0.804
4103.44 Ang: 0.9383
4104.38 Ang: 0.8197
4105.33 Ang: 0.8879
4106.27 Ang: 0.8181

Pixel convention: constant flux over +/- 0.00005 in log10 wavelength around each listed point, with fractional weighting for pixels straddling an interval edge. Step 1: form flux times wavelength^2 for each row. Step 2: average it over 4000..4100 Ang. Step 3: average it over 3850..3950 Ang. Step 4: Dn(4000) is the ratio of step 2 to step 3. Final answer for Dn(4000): 1.77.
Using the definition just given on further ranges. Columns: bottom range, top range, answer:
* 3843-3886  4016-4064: 2.22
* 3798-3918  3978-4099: 1.89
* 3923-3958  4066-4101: 1.89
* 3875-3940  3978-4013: 1.51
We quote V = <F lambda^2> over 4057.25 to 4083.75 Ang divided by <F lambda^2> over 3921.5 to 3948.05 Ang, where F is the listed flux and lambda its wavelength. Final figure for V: 2.13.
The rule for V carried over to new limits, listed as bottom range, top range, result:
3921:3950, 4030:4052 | 2.01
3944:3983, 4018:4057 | 1.64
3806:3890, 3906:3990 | 1.48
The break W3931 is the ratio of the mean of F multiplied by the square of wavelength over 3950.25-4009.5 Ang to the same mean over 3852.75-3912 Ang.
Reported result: 1.4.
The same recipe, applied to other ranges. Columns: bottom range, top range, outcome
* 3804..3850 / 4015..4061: 2.44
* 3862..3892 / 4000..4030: 2.03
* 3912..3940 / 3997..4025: 1.55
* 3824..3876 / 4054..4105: 2.50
